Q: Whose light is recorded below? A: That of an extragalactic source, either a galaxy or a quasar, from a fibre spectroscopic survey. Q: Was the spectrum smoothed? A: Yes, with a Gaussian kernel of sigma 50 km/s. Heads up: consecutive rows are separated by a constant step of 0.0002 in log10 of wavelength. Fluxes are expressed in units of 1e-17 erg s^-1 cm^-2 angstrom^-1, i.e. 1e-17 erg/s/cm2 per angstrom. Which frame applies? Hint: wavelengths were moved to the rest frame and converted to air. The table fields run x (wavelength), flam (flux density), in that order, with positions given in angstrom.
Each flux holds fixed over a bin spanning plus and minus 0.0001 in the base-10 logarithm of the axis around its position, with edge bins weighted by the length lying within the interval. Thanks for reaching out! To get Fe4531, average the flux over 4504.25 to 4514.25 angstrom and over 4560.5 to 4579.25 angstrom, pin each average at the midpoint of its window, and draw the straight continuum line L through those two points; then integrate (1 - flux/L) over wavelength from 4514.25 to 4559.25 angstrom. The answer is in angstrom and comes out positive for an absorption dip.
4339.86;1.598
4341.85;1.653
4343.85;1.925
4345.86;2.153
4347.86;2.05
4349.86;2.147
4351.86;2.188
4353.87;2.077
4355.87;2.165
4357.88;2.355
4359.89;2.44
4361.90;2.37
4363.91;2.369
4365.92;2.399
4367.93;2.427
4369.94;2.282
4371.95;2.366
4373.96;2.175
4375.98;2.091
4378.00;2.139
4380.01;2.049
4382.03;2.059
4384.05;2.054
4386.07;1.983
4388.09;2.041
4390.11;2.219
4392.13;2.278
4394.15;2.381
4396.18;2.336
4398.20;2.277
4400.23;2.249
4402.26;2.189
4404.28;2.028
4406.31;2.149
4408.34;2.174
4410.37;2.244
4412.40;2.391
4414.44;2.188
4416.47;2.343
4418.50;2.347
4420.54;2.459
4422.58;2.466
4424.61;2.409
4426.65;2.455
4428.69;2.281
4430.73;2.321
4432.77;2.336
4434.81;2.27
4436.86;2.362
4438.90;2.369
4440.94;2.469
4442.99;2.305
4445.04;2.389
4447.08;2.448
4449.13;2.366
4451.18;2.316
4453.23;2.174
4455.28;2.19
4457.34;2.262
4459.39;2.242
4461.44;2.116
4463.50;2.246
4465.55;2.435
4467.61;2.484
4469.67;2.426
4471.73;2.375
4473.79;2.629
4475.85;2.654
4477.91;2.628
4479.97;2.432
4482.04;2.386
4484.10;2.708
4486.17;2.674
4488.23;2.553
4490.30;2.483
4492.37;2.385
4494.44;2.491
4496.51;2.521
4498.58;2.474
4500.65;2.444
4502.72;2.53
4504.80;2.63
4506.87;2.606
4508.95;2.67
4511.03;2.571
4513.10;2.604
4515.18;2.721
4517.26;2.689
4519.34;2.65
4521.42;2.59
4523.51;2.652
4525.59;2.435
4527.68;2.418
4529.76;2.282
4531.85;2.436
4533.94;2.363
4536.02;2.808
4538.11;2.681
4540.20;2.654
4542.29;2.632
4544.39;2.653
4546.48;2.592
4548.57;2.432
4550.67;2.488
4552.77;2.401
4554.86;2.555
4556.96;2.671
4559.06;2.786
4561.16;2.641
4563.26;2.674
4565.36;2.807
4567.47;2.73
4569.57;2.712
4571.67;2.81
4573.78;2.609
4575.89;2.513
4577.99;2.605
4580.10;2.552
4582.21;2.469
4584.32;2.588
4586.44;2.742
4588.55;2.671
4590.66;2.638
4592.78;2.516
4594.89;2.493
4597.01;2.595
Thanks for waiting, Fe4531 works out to 1.3 angstrom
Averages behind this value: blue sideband 2.62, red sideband 2.68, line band 2.57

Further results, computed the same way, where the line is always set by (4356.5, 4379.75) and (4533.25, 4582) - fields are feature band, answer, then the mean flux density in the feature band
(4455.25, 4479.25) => 0.7 angstrom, 2.4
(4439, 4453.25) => 0.4 angstrom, 2.37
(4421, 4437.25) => 0.3 angstrom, 2.37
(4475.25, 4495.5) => -0.3 angstrom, 2.54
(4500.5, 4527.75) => -0.5 angstrom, 2.6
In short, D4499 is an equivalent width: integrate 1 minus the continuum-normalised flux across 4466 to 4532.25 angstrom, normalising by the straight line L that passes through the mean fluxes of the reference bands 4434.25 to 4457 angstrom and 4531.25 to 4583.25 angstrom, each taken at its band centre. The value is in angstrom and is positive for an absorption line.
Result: -2.0 angstrom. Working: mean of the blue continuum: 2.33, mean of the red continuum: 2.61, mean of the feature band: 2.54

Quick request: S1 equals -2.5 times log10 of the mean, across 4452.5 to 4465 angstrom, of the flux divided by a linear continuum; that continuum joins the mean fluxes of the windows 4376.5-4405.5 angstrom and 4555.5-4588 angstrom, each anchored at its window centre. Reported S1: 0.064 mag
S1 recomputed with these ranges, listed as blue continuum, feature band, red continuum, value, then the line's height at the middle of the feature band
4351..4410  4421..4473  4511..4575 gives 0.01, 2.38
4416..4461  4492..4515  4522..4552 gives -0.03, 2.47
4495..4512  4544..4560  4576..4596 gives 0.00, 2.57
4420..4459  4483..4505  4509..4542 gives -0.02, 2.49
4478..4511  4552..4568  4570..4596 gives -0.03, 2.59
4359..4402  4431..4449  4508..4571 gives 0.00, 2.37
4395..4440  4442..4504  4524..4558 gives -0.01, 2.41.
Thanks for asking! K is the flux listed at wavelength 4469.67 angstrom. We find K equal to 2.426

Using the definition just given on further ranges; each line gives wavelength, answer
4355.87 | 2.165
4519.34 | 2.65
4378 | 2.139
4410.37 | 2.244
